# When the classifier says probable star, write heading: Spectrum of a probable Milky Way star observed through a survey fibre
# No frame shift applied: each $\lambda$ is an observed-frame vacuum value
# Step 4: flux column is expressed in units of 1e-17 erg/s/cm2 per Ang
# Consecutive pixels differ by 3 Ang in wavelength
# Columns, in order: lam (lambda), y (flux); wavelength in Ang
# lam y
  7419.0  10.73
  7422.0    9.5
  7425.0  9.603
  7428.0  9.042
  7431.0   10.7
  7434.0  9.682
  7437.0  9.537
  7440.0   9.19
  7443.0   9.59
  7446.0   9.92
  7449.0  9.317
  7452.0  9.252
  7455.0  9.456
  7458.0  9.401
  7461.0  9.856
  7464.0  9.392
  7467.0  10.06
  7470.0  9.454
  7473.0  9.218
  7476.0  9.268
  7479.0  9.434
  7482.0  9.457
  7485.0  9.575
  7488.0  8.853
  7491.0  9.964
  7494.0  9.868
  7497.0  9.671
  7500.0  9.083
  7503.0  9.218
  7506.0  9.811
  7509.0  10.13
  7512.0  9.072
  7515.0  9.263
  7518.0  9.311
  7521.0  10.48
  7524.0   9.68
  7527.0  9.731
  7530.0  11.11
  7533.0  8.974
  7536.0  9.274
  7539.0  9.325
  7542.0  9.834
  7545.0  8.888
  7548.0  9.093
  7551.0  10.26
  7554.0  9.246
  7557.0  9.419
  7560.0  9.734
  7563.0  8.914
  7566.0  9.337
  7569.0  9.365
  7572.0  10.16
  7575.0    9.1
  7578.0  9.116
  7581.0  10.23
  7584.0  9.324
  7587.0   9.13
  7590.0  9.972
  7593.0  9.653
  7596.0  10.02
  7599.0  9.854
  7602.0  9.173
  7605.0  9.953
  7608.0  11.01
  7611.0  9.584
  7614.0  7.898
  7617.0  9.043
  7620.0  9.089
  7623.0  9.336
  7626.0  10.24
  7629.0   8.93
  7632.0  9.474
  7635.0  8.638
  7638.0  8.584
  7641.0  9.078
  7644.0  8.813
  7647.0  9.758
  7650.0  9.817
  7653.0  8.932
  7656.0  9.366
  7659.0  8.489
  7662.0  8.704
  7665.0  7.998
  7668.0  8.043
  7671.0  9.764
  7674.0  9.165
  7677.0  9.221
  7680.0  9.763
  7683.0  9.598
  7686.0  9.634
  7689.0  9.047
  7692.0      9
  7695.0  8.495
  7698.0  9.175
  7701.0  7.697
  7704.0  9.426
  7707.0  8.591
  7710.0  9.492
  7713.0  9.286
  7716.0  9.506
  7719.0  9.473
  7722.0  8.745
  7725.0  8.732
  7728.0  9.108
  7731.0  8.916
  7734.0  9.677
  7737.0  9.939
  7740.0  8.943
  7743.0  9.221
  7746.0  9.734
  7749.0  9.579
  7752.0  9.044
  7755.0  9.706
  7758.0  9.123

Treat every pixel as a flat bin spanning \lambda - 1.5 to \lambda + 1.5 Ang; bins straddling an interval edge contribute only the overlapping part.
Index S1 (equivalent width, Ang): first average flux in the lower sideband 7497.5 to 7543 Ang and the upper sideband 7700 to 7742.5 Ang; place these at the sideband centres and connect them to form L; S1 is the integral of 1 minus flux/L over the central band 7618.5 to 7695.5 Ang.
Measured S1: 1.3 Ang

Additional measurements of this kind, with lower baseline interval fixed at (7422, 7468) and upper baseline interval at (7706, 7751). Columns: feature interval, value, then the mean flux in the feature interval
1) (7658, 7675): 1.2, 8.69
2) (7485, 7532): -0.8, 9.67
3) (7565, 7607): -0.8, 9.62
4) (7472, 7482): 0.2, 9.33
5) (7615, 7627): 0.1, 9.33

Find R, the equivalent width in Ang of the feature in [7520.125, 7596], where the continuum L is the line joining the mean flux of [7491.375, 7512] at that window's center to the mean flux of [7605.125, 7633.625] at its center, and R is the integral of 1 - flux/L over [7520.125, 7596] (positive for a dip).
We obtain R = -0.4 Ang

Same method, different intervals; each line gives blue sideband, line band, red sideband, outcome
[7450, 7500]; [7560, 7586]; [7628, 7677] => -0.69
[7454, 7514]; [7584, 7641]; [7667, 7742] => -0.68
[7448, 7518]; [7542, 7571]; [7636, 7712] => -0.30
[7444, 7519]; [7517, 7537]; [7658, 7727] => -0.92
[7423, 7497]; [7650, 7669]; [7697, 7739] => 1.07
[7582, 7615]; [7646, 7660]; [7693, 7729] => 0.05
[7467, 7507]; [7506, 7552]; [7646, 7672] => -1.39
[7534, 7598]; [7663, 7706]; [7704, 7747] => 1.44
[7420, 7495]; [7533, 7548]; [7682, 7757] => 0.26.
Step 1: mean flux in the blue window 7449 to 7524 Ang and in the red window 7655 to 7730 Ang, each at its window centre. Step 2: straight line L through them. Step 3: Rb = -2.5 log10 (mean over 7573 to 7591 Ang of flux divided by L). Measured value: -0.02 mag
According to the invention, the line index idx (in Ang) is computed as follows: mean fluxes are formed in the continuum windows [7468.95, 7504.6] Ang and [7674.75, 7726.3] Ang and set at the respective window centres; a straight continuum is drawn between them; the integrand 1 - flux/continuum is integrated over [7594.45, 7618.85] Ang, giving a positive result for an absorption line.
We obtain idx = -0.8 Ang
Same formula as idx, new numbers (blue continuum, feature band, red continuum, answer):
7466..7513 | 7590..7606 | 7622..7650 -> -0.76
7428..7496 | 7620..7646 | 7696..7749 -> 0.42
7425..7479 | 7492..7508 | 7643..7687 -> -0.18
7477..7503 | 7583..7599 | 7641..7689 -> -0.65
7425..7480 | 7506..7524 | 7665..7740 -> -0.44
